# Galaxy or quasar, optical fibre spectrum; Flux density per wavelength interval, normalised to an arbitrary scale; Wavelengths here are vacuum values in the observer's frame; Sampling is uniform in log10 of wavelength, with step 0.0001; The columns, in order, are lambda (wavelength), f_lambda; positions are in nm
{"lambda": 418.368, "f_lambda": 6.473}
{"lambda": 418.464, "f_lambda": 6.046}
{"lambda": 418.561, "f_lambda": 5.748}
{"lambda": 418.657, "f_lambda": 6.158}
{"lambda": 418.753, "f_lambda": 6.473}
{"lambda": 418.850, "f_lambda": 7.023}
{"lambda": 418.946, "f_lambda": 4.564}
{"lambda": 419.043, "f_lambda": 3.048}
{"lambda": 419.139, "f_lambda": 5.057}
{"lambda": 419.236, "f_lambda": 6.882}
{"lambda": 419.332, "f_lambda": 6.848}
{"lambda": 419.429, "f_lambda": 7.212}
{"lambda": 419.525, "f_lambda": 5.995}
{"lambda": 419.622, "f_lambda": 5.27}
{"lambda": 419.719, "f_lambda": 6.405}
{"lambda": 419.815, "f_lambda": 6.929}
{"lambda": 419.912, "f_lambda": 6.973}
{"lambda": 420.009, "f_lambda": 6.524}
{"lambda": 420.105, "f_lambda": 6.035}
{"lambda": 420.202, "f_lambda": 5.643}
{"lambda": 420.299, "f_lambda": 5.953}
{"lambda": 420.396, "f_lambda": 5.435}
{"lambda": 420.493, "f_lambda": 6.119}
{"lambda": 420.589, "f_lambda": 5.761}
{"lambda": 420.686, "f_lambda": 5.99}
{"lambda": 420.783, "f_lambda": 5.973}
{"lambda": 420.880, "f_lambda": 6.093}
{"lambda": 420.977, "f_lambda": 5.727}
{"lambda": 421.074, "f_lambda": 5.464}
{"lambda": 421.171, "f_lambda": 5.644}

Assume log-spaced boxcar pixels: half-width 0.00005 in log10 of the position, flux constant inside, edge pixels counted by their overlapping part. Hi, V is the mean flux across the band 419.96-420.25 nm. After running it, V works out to 6.07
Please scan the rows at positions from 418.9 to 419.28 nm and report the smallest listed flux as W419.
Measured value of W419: 3.048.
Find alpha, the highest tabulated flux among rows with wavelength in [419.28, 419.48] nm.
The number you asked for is 7.212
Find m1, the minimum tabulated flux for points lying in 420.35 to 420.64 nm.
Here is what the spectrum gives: 5.435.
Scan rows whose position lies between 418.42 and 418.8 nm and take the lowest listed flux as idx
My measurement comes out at 5.748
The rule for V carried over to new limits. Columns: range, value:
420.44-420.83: 5.96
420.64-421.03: 5.93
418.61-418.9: 6.54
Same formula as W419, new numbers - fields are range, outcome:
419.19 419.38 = 6.848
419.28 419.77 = 5.27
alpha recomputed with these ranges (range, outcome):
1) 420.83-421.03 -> 6.093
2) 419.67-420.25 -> 6.973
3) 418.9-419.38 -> 6.882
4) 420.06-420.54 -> 6.119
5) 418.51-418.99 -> 7.023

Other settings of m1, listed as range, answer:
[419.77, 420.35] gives 5.643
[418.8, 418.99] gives 4.564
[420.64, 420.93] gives 5.973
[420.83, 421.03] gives 5.727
